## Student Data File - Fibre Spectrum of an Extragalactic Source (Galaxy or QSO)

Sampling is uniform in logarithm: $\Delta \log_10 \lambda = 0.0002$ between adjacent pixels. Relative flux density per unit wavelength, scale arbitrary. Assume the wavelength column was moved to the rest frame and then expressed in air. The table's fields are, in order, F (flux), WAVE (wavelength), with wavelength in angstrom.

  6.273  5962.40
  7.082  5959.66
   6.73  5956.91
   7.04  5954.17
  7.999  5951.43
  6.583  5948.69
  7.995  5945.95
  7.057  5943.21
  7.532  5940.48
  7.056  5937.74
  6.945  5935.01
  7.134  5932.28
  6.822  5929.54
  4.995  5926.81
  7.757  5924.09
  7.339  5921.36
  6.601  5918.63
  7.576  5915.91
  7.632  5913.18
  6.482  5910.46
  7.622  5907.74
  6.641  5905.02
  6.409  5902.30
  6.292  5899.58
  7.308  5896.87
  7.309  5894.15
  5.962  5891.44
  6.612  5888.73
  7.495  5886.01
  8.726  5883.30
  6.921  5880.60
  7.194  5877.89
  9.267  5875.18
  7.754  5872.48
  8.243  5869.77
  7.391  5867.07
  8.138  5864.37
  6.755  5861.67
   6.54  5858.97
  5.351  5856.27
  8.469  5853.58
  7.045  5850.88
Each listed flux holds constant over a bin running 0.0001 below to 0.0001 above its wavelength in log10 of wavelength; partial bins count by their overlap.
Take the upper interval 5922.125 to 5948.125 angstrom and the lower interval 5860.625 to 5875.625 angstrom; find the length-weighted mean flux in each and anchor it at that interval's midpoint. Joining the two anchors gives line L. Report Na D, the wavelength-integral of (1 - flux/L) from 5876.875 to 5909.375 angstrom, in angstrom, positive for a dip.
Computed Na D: 2.2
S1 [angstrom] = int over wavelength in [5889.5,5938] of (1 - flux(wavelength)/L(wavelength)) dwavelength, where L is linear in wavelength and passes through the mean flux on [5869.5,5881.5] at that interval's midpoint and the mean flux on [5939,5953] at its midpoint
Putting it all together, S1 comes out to 4.8 angstrom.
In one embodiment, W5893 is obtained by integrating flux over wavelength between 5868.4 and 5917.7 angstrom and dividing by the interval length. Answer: 7.3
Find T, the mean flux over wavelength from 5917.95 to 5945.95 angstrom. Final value 6.98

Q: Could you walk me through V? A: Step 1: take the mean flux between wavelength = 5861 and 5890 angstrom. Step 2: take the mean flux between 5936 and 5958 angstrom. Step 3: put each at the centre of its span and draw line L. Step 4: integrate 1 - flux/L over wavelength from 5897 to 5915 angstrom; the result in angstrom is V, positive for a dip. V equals 1.47 angstrom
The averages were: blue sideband 7.71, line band 6.9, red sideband 7.25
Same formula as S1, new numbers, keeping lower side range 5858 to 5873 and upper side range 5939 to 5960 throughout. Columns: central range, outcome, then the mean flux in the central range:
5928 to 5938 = 0.5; 6.95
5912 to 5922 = 0.1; 7.27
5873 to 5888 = -0.8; 7.86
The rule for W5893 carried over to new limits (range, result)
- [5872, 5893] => 7.48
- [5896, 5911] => 6.79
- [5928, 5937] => 6.93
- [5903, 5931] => 6.93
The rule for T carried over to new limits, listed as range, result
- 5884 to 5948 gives 6.99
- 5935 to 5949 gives 7.27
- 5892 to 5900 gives 6.95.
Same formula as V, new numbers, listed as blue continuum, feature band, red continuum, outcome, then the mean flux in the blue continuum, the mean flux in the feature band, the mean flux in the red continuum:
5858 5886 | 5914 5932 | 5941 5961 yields 1.2 angstrom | 7.7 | 6.89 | 7.23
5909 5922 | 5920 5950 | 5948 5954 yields 0.9 angstrom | 7.12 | 7.02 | 7.32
